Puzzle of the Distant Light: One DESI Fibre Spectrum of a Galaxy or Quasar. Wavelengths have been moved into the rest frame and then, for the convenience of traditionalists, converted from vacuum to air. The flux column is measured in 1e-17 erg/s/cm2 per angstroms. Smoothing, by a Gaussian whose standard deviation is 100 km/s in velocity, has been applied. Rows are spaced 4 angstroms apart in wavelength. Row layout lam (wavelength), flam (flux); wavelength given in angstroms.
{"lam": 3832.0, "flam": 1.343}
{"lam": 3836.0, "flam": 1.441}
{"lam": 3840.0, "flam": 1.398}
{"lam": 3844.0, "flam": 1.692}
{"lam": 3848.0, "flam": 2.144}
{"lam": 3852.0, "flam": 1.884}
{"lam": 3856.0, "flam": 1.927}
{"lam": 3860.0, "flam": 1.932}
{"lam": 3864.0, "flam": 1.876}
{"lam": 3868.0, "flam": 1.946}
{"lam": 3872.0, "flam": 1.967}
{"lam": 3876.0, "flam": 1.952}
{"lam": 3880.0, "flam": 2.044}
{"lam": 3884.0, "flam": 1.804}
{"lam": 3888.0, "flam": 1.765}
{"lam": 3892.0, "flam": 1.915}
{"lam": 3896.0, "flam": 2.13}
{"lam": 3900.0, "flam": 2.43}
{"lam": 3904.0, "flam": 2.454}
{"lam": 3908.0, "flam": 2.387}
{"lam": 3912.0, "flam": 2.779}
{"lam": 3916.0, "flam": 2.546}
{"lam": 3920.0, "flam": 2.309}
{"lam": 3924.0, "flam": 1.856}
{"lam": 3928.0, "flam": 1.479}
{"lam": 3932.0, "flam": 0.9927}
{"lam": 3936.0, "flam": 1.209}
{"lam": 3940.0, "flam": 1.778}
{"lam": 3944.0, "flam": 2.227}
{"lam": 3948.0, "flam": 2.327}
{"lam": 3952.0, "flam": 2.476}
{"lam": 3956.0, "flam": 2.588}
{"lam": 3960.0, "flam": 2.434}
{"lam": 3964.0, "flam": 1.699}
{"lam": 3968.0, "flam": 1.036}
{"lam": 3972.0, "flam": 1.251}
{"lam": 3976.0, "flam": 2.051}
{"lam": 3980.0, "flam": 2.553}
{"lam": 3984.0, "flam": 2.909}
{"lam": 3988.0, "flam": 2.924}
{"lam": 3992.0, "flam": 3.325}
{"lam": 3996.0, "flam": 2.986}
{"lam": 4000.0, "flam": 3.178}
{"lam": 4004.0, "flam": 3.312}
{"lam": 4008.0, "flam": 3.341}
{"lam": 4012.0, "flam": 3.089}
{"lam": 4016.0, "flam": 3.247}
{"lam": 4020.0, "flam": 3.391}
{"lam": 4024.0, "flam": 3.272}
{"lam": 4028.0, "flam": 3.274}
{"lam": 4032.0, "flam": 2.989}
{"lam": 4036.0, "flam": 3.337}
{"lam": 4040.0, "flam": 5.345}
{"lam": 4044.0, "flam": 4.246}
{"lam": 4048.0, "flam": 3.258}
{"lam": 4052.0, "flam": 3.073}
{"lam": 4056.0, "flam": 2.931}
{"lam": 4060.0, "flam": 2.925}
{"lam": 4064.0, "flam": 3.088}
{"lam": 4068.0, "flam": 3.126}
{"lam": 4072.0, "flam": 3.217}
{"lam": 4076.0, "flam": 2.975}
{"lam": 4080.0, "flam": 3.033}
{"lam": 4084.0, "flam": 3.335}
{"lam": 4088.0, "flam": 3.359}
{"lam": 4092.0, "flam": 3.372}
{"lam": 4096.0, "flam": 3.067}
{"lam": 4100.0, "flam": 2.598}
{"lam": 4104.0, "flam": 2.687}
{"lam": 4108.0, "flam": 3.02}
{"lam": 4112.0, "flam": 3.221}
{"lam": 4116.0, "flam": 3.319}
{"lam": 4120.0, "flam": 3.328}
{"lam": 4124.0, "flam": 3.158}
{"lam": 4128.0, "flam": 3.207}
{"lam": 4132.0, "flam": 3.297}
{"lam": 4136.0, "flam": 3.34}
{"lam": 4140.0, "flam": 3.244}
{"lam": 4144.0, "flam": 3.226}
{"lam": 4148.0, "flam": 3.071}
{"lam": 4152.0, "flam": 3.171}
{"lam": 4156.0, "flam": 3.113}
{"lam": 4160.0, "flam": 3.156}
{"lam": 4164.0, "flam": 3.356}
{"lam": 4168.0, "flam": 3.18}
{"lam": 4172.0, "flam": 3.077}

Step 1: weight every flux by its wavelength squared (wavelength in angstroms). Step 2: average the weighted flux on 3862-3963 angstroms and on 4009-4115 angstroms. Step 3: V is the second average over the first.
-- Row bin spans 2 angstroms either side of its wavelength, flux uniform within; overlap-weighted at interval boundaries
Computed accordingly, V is 1.70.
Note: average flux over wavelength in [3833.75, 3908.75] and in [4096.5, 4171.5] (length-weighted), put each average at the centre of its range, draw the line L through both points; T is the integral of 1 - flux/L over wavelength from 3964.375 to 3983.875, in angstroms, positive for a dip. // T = 4.7 angstroms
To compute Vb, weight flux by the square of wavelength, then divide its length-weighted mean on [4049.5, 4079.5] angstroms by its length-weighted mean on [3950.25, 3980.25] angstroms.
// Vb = 1.6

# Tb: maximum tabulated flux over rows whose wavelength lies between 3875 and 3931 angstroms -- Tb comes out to 2.779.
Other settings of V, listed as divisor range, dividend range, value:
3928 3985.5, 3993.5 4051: 1.83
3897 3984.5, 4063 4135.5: 1.64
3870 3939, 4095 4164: 1.76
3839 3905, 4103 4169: 1.86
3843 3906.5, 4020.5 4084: 1.83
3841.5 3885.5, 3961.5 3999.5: 1.30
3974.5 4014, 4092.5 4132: 1.10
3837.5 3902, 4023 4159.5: 1.88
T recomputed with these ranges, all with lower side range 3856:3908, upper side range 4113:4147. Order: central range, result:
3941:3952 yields 0.4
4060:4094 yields -2.0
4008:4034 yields -4.8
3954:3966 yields 0.9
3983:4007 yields -4.9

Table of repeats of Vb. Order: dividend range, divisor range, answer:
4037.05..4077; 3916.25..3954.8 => 1.92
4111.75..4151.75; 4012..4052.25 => 0.96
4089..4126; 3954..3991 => 1.51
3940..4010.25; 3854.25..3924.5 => 1.23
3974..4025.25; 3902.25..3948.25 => 1.57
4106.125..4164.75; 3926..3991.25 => 1.73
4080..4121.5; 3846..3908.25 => 1.72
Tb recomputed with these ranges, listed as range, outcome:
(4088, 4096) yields 3.372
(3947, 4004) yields 3.325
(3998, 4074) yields 5.345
